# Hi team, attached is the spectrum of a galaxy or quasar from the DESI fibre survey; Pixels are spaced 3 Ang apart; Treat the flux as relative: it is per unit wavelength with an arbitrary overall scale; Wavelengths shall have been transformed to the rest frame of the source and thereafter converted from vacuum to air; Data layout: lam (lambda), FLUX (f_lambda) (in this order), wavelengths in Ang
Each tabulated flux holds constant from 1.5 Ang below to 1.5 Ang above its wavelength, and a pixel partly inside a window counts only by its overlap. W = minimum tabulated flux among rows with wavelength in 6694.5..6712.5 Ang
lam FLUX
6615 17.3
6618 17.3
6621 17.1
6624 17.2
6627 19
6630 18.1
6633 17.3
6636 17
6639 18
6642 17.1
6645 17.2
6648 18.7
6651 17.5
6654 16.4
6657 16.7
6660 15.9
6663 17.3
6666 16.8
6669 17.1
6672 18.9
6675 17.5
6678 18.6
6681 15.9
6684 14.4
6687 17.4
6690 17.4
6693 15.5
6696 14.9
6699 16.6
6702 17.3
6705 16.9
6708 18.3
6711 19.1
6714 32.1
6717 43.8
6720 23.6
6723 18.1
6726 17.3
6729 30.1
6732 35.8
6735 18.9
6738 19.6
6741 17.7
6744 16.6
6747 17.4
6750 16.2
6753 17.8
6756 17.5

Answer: 14.9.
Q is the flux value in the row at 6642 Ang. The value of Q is 17.1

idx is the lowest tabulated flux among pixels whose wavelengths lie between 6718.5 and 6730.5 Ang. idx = 17.3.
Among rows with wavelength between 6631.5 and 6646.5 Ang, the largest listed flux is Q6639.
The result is 18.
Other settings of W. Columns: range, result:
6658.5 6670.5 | 15.9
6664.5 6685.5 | 14.4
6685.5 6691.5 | 17.4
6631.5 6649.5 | 17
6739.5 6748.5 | 16.6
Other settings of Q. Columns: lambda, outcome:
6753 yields 17.8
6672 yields 18.9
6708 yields 18.3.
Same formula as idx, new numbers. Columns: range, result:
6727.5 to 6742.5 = 17.7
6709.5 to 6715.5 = 19.1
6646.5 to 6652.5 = 17.5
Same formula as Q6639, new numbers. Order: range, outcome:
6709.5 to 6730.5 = 43.8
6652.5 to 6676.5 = 18.9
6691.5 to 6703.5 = 17.3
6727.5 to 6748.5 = 35.8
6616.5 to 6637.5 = 19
